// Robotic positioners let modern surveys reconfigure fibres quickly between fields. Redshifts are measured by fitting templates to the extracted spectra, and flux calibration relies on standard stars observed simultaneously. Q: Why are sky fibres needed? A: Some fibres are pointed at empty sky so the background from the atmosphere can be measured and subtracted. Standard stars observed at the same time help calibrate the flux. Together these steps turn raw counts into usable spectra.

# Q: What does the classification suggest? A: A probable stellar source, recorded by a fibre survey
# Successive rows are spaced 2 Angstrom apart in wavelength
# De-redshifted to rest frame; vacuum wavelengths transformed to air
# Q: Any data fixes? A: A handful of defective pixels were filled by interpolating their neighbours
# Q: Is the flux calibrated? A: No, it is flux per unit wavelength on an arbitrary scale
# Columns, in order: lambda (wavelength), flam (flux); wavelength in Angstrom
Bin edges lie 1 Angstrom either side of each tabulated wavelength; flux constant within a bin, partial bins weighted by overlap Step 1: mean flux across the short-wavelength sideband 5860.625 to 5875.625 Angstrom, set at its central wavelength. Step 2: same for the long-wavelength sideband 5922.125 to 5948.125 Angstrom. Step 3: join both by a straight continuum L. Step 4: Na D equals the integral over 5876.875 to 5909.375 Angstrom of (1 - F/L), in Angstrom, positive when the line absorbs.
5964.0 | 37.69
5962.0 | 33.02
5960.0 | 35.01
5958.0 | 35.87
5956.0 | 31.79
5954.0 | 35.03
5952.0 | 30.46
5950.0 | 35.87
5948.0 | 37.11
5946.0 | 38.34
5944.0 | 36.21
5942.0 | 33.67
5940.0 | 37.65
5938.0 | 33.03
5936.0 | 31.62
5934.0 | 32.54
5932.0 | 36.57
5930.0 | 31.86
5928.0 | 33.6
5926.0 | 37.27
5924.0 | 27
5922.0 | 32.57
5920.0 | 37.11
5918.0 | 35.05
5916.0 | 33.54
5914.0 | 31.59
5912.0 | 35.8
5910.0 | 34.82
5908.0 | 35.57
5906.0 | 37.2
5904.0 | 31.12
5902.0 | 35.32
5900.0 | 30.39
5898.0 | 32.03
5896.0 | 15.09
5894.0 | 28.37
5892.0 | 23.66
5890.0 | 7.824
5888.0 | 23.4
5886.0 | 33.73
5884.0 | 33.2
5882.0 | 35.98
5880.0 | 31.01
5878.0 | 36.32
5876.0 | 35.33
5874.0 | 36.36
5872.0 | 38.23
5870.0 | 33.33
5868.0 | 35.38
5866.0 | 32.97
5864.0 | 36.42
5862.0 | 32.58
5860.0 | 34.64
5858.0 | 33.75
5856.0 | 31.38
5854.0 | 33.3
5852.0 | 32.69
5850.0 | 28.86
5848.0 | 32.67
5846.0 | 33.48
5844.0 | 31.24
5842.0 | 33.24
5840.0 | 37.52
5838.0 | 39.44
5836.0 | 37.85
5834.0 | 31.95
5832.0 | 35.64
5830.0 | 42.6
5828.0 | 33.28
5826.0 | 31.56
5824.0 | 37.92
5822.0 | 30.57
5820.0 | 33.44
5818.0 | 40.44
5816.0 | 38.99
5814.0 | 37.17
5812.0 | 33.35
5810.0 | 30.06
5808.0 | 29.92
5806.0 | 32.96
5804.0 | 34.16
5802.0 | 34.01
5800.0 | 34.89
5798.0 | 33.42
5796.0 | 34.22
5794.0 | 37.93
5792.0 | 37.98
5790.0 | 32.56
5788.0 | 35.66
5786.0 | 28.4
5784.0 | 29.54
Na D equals 4.9 Angstrom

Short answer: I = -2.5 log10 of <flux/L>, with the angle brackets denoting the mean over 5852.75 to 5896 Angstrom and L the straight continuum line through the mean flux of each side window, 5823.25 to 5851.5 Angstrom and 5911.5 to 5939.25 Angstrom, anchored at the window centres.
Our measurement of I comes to 0.09 mag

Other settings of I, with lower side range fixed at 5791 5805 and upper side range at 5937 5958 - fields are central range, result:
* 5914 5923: 0.02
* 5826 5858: 0.03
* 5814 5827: -0.01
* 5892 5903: 0.25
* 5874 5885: 0.02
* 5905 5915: 0.00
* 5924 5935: 0.04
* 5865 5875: 0.00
